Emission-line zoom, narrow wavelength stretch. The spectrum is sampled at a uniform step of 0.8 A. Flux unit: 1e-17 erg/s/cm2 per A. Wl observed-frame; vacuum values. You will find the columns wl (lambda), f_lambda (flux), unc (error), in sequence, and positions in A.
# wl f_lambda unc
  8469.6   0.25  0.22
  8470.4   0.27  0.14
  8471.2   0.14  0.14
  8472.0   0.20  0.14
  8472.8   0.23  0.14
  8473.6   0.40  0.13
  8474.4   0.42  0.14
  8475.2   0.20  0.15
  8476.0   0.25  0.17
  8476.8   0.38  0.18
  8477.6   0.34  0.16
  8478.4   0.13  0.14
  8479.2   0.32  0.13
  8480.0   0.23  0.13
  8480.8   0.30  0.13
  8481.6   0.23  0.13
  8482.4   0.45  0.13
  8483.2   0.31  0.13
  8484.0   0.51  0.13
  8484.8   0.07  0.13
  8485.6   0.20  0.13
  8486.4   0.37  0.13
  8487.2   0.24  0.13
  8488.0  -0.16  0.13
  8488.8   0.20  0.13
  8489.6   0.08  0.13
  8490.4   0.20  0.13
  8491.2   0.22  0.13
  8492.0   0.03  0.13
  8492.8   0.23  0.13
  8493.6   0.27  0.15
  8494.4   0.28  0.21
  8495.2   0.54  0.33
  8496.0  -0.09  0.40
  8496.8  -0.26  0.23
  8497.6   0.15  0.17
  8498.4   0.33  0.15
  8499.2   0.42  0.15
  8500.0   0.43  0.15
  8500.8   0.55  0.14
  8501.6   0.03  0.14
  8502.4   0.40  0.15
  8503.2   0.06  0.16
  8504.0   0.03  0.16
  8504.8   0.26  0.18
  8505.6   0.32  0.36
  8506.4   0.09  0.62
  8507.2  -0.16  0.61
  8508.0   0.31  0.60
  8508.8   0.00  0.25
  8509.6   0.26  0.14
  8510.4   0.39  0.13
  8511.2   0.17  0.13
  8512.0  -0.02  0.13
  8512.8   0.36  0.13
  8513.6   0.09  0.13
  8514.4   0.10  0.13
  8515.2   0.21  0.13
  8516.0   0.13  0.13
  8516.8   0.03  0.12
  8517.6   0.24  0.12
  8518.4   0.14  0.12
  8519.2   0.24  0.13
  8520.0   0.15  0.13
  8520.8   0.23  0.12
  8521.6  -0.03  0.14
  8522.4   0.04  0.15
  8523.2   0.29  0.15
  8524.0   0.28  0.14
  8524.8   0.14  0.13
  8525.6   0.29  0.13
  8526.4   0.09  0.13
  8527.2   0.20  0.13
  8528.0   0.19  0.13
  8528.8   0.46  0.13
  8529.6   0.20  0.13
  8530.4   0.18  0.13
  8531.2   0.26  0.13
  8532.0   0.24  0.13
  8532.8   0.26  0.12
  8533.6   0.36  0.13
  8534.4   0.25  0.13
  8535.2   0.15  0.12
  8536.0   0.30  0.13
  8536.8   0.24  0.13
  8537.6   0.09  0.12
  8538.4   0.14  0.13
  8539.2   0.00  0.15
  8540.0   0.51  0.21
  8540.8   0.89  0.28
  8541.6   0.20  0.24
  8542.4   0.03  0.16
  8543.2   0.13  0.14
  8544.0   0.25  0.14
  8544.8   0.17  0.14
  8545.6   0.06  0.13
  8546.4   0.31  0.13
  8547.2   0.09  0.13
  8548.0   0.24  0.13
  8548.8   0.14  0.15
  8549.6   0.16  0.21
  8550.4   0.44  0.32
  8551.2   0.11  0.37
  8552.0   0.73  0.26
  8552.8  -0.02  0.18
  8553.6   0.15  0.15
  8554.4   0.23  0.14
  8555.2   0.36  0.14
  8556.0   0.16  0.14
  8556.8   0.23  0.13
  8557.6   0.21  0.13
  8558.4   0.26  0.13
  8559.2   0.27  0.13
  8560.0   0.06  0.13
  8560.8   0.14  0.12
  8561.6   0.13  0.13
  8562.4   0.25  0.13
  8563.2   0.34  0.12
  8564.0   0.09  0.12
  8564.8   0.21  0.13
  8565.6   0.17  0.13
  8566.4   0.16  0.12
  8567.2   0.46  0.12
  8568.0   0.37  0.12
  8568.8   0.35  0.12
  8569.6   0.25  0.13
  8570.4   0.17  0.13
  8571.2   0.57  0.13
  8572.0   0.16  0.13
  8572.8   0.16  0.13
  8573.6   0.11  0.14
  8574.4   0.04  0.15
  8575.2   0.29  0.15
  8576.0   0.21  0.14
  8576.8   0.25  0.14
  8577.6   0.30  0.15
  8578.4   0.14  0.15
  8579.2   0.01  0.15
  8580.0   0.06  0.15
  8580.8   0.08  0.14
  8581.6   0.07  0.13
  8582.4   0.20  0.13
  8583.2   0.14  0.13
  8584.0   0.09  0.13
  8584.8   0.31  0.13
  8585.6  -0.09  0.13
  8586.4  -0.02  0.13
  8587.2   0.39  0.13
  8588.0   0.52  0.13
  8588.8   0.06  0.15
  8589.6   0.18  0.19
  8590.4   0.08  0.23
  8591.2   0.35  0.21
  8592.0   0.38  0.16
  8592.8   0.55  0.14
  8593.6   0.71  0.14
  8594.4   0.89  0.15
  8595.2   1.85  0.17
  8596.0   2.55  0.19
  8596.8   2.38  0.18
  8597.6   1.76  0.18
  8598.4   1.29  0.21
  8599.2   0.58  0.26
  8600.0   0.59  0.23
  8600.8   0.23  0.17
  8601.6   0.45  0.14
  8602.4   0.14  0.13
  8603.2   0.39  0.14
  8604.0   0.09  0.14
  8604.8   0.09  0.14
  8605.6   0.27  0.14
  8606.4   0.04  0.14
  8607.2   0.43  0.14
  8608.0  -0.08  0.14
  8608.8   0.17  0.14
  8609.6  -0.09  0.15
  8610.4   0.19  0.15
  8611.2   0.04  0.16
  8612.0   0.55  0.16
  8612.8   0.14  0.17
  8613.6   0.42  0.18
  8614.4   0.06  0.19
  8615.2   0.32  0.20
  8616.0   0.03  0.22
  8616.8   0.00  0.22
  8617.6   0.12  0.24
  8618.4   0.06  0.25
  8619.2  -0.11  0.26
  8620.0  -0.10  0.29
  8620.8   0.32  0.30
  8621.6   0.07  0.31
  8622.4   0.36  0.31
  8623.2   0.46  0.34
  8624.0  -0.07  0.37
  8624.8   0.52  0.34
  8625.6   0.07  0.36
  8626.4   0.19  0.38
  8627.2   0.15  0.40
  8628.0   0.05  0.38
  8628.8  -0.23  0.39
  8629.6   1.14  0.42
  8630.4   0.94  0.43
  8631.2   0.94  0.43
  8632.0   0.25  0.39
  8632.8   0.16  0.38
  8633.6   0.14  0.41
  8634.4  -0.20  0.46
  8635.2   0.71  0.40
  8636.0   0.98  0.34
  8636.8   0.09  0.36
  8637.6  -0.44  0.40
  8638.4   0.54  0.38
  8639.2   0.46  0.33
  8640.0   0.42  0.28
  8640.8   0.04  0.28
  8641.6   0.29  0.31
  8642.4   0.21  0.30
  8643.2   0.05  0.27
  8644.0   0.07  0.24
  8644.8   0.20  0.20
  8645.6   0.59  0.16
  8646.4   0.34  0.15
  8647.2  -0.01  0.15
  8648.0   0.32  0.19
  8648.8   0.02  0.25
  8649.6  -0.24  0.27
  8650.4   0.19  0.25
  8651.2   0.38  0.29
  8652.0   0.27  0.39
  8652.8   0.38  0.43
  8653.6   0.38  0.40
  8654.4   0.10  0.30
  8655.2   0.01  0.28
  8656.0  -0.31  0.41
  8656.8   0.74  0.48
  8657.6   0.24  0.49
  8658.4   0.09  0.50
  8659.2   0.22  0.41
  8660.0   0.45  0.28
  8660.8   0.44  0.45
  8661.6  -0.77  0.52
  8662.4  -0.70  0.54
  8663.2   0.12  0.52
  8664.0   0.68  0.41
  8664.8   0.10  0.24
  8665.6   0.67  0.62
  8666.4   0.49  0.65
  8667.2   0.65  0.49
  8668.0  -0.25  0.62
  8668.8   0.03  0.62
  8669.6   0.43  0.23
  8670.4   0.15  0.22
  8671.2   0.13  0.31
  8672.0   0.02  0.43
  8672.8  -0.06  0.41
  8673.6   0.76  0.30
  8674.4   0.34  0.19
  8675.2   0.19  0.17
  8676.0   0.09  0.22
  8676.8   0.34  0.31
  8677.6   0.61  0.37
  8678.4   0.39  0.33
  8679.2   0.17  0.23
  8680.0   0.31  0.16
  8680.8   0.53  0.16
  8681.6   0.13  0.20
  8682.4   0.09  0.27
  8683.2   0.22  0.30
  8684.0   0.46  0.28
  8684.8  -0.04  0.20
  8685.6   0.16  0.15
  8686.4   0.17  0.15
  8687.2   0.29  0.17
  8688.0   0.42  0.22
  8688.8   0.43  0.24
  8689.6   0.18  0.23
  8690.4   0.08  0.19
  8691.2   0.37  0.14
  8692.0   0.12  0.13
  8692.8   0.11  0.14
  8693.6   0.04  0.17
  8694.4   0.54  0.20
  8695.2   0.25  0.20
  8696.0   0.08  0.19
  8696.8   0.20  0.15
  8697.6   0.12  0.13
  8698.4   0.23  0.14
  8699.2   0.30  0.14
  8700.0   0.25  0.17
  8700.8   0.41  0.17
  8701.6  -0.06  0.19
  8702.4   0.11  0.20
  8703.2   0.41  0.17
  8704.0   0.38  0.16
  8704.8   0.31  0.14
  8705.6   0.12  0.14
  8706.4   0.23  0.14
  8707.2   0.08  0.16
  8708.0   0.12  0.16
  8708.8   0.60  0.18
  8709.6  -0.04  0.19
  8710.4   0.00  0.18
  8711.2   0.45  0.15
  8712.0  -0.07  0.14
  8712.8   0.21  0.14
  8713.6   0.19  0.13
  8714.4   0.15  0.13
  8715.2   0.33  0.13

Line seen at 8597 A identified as H-beta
